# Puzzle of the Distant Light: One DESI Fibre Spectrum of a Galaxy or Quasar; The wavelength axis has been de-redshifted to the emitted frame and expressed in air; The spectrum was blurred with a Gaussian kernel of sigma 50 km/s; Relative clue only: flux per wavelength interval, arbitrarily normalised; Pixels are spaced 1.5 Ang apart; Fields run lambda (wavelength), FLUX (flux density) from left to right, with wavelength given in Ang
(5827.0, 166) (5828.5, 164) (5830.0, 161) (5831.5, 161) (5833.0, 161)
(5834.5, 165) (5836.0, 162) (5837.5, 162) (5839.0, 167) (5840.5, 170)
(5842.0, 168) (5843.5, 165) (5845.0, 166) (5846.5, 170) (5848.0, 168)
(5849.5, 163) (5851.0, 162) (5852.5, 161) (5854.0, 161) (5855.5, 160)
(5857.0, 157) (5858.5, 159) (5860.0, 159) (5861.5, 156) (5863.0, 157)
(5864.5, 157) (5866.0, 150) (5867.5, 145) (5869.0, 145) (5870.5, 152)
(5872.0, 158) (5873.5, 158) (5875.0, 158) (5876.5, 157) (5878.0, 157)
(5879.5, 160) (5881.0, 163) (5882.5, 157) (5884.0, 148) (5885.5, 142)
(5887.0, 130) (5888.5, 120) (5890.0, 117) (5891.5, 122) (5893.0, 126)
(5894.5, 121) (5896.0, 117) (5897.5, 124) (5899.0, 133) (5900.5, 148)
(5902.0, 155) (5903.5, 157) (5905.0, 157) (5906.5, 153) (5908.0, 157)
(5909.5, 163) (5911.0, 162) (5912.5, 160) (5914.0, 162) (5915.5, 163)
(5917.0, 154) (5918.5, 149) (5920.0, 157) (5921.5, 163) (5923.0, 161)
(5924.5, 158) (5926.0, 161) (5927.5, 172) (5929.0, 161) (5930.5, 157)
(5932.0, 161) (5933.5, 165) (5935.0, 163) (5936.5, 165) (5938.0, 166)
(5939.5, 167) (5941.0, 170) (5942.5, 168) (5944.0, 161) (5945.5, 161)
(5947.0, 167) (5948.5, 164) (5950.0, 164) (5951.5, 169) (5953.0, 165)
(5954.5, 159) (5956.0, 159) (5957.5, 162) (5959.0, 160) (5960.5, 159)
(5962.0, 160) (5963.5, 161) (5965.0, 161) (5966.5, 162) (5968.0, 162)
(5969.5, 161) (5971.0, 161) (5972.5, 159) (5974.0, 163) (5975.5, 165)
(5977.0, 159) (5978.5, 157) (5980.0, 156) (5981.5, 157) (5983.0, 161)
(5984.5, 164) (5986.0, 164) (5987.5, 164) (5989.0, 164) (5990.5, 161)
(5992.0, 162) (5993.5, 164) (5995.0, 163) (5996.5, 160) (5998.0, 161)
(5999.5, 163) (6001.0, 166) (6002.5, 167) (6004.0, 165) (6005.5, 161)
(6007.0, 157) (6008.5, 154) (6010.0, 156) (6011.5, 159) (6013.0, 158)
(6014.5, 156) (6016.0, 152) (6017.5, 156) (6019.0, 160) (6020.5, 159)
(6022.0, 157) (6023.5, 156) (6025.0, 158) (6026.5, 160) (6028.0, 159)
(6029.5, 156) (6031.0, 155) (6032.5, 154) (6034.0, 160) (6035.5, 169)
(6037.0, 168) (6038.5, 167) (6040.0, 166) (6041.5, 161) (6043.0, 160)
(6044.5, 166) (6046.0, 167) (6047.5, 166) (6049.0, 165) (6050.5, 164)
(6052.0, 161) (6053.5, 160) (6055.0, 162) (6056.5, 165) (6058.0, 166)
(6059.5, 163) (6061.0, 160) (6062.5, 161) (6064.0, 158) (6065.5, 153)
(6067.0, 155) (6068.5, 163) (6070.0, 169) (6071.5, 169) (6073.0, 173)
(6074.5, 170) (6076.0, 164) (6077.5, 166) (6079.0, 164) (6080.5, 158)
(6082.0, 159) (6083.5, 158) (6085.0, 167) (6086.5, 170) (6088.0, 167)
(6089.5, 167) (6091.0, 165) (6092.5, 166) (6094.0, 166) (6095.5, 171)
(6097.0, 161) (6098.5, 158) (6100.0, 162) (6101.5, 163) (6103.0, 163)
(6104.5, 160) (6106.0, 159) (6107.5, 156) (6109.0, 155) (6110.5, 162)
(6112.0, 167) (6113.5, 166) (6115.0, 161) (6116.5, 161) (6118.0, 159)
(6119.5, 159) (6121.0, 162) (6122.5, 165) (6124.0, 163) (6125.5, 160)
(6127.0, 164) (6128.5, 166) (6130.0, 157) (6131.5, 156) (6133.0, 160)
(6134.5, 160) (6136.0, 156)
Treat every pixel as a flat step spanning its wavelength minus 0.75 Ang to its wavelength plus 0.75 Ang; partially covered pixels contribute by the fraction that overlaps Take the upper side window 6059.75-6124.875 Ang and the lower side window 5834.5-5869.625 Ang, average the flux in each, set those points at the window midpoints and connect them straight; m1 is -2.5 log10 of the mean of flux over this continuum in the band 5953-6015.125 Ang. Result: 0.01 mag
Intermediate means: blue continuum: 161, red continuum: 163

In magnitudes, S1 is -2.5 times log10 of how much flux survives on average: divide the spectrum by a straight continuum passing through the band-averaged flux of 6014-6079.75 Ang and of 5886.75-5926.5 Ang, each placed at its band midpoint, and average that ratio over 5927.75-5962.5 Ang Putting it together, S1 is -0.088 mag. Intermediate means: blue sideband 146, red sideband 162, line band 163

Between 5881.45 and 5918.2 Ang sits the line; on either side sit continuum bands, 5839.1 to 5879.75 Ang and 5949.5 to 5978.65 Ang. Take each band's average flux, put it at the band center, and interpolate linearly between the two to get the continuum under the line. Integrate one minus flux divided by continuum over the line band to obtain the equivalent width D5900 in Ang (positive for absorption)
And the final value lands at 3.7 Ang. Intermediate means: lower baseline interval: 159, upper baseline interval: 161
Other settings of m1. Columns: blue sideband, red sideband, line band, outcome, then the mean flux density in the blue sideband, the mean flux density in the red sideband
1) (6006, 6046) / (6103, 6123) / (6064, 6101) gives -0.02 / 159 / 161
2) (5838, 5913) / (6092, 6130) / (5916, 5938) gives -0.05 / 152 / 162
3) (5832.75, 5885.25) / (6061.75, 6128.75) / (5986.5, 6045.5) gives 0.01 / 159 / 163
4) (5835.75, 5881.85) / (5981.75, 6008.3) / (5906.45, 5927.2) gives 0.01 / 160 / 162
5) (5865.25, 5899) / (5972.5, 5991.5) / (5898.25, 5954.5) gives -0.07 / 142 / 161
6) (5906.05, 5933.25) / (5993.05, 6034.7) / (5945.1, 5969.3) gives -0.02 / 160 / 159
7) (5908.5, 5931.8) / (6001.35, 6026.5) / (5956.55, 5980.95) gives -0.01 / 160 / 158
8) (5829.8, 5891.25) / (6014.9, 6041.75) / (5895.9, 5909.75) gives 0.07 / 156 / 160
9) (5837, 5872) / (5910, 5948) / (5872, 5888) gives 0.06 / 160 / 162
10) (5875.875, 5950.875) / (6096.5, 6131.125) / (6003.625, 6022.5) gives 0.00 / 153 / 161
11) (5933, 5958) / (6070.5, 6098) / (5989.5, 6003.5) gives 0.01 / 164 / 166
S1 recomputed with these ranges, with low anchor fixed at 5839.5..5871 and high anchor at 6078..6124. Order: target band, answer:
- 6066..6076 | -0.02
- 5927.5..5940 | -0.02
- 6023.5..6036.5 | 0.02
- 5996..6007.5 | -0.01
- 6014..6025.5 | 0.03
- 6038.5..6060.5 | -0.01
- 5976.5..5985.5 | 0.01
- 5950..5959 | -0.01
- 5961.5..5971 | 0.00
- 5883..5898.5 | 0.25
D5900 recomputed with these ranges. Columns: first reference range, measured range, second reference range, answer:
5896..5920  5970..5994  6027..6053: -0.50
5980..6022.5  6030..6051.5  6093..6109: -0.33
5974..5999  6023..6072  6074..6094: 0.48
